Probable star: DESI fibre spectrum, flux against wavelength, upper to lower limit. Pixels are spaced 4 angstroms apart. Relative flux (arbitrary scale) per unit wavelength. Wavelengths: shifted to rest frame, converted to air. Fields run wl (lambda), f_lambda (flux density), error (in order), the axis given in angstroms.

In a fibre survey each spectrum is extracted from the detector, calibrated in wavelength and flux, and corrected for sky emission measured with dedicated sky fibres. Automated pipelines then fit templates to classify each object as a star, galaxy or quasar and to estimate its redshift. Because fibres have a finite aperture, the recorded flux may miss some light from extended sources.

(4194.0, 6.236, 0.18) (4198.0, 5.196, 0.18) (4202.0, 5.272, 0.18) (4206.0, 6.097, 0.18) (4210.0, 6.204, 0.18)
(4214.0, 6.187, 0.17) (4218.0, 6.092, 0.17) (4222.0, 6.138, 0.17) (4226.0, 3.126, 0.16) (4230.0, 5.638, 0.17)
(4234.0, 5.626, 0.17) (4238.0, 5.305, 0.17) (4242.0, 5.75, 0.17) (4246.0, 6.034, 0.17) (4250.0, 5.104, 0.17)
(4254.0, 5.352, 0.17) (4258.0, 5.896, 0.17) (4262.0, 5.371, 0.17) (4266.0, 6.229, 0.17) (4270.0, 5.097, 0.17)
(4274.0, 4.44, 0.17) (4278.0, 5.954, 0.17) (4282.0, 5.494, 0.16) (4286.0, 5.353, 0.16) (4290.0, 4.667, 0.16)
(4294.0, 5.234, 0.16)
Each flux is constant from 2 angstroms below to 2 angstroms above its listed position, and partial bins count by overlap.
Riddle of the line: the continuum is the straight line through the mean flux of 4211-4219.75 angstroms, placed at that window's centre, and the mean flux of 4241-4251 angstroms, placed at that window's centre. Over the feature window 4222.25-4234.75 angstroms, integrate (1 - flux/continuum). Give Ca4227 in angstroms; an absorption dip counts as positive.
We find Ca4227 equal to 2.2 angstroms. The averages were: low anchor 6.15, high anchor 5.67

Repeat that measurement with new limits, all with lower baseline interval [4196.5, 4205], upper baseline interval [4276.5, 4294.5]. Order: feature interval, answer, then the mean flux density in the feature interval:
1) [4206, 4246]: -2.08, 5.61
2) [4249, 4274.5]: -0.41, 5.42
